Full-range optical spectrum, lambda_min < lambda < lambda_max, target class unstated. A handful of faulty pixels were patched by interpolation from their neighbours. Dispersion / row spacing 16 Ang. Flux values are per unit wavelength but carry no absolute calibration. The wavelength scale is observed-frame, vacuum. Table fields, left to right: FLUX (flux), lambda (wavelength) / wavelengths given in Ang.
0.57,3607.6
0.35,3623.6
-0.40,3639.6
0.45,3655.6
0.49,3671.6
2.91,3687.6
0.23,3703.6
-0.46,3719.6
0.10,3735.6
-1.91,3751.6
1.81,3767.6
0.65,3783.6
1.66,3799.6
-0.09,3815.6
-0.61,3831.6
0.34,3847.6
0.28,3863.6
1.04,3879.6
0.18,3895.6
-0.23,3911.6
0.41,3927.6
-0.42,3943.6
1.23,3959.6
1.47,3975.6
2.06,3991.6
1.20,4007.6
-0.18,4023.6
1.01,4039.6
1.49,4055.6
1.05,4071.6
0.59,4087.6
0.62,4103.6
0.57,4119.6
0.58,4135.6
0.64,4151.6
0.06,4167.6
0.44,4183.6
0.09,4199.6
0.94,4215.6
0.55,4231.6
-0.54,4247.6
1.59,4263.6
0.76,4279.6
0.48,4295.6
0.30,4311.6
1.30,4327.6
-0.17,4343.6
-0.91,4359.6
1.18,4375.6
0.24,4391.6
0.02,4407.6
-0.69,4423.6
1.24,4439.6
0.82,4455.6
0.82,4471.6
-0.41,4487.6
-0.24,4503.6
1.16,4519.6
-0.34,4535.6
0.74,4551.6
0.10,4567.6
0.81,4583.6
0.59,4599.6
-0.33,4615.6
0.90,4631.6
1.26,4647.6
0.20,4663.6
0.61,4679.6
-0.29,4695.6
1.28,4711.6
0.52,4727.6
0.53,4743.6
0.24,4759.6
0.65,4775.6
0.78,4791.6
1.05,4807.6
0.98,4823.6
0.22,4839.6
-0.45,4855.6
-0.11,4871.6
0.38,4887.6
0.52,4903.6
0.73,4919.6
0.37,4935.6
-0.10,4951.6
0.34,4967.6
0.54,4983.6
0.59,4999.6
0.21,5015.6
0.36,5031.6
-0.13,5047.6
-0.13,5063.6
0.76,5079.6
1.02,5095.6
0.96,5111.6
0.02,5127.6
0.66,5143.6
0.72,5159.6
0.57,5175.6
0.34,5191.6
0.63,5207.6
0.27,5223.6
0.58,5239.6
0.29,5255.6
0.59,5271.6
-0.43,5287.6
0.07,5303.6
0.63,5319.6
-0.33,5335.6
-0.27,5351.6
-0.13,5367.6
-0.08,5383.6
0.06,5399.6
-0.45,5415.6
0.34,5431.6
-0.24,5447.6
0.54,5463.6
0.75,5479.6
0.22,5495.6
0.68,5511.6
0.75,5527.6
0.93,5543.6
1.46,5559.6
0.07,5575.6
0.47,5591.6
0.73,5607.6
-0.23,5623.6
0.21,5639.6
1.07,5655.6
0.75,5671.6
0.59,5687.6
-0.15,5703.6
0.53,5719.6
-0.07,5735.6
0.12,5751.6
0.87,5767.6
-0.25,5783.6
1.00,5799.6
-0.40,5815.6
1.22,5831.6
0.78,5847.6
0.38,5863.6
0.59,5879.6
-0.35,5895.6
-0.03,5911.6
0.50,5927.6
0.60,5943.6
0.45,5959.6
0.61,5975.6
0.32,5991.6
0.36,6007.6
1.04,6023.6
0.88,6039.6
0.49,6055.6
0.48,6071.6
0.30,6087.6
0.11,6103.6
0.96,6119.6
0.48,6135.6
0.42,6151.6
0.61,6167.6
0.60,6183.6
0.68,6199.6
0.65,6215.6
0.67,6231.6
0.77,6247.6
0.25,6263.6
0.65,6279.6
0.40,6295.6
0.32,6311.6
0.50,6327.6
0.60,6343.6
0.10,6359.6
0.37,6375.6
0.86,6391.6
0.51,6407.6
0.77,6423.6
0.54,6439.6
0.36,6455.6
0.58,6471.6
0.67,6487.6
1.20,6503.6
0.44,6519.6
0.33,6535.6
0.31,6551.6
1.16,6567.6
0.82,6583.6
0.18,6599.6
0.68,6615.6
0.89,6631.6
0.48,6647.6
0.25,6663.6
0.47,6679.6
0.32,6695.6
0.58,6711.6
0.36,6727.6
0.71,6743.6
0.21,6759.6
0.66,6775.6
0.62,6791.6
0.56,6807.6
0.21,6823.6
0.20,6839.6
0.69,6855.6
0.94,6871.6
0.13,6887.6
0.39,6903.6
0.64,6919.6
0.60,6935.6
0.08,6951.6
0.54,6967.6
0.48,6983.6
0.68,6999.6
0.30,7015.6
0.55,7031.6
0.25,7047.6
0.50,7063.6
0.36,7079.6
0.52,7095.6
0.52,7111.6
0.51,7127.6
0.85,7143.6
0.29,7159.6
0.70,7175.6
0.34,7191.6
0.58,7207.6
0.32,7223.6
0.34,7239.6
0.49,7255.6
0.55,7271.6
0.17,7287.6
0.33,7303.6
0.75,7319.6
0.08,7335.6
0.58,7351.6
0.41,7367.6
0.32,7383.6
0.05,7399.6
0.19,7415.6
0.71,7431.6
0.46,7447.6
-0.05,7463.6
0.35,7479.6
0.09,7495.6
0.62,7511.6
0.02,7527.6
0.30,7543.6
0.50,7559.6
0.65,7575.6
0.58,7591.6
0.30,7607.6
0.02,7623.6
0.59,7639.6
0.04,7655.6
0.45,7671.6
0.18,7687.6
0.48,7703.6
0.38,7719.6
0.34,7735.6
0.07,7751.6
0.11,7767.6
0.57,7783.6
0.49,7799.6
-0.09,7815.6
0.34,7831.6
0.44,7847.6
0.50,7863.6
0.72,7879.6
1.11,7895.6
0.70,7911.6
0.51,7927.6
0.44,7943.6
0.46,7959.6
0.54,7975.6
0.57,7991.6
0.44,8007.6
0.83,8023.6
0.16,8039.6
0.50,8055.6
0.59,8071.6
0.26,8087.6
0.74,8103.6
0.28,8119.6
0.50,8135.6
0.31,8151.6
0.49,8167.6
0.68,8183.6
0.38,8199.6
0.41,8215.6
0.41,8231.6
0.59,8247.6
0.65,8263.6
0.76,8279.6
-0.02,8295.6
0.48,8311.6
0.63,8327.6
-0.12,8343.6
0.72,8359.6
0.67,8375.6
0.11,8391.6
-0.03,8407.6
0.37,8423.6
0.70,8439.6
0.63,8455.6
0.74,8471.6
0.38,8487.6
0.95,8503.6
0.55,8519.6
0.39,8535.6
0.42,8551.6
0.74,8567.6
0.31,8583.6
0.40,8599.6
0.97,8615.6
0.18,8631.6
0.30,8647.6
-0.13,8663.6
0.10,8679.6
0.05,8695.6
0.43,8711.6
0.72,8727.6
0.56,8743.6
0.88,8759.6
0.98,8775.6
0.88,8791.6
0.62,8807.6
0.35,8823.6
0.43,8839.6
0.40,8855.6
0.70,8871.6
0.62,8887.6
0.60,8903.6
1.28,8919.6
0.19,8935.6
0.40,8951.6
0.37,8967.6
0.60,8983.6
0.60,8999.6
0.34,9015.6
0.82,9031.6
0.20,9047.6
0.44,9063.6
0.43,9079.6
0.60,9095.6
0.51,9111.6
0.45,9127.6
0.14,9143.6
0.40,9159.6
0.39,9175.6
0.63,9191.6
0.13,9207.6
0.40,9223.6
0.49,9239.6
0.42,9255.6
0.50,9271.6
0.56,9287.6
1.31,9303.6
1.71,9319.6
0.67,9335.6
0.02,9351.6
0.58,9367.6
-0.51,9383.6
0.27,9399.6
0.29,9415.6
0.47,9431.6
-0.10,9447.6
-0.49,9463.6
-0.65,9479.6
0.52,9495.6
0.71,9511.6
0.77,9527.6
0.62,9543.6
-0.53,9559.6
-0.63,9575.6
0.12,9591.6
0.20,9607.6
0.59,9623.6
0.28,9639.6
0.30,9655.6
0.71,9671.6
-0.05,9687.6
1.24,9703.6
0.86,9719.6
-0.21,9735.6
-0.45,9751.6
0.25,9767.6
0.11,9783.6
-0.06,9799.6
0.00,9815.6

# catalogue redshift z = 1.115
